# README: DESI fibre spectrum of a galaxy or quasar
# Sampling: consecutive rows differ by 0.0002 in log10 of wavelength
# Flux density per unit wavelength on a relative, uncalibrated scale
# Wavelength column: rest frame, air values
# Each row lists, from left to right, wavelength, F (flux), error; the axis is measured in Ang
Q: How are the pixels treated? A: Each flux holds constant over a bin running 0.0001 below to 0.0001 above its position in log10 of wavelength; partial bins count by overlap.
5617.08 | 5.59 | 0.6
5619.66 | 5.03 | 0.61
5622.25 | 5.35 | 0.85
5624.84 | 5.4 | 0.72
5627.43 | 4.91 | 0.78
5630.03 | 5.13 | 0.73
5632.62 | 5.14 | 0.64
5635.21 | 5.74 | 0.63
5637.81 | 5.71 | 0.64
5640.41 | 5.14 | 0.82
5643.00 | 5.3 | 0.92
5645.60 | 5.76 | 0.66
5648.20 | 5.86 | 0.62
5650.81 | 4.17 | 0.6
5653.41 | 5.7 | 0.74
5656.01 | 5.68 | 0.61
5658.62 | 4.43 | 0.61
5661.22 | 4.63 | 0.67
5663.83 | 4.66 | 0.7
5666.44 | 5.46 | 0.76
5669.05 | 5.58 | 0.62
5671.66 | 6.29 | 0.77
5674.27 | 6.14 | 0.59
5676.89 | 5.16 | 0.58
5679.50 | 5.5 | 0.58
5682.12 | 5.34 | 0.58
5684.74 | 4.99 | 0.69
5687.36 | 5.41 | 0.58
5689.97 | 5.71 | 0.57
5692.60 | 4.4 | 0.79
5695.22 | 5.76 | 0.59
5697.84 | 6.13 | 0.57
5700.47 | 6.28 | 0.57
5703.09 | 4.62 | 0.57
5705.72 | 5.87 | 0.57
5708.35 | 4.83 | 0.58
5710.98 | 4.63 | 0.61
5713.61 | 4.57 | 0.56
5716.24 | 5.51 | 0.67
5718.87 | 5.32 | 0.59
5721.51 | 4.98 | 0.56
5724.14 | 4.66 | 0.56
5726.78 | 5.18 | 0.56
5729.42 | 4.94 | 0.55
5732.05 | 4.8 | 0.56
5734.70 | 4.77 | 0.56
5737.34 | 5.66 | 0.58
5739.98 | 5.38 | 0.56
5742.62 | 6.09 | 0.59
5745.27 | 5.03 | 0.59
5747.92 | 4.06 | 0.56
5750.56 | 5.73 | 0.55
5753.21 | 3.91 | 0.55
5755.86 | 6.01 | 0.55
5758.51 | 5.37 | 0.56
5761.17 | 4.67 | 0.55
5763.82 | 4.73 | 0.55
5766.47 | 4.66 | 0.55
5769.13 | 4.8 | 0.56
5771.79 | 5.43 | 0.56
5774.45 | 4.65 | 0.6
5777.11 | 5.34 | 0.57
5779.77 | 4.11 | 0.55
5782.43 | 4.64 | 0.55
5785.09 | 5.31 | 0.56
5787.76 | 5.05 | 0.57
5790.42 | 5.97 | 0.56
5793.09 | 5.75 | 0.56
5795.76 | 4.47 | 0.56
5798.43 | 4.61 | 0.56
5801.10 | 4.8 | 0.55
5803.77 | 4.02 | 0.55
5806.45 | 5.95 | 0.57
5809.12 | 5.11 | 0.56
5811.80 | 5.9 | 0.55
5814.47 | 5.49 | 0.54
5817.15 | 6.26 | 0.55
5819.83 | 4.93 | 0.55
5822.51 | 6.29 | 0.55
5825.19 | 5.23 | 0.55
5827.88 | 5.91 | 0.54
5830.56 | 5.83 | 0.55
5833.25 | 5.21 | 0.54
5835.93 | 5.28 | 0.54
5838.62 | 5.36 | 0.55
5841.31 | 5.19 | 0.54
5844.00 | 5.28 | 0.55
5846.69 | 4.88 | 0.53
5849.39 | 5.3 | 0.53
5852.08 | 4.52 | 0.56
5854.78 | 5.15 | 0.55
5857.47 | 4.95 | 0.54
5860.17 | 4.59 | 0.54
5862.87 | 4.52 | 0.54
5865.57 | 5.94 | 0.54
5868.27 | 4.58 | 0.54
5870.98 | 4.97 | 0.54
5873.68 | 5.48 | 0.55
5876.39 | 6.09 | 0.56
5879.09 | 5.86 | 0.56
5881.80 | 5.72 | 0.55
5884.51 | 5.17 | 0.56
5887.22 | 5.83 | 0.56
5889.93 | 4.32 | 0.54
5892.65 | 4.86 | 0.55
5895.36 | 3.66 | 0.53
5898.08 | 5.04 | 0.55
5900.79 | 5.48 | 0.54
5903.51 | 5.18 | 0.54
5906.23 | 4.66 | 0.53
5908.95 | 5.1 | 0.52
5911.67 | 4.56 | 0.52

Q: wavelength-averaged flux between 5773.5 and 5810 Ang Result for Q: 4.99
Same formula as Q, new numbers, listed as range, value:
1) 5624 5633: 5.13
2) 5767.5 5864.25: 5.17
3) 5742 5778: 5.01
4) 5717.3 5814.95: 5.06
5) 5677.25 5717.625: 5.3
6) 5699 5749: 5.12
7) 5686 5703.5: 5.52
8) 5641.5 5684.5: 5.34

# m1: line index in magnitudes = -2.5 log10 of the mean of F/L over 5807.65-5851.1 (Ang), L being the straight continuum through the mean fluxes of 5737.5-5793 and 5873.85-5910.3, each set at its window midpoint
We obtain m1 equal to -0.070 mag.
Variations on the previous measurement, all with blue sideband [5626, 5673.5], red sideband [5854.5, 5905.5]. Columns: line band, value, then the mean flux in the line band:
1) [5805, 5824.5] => -0.10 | 5.68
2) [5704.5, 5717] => 0.04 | 5.06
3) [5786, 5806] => 0.04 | 5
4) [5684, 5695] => 0.02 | 5.2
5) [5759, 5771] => 0.09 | 4.79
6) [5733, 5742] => -0.02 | 5.31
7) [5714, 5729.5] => 0.04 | 5.08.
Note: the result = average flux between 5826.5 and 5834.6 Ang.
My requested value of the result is 5.65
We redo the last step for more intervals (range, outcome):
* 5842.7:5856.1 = 5.02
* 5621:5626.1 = 5.37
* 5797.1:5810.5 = 4.9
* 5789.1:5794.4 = 5.86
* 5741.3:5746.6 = 5.55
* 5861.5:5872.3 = 5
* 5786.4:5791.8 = 5.51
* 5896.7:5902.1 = 5.26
